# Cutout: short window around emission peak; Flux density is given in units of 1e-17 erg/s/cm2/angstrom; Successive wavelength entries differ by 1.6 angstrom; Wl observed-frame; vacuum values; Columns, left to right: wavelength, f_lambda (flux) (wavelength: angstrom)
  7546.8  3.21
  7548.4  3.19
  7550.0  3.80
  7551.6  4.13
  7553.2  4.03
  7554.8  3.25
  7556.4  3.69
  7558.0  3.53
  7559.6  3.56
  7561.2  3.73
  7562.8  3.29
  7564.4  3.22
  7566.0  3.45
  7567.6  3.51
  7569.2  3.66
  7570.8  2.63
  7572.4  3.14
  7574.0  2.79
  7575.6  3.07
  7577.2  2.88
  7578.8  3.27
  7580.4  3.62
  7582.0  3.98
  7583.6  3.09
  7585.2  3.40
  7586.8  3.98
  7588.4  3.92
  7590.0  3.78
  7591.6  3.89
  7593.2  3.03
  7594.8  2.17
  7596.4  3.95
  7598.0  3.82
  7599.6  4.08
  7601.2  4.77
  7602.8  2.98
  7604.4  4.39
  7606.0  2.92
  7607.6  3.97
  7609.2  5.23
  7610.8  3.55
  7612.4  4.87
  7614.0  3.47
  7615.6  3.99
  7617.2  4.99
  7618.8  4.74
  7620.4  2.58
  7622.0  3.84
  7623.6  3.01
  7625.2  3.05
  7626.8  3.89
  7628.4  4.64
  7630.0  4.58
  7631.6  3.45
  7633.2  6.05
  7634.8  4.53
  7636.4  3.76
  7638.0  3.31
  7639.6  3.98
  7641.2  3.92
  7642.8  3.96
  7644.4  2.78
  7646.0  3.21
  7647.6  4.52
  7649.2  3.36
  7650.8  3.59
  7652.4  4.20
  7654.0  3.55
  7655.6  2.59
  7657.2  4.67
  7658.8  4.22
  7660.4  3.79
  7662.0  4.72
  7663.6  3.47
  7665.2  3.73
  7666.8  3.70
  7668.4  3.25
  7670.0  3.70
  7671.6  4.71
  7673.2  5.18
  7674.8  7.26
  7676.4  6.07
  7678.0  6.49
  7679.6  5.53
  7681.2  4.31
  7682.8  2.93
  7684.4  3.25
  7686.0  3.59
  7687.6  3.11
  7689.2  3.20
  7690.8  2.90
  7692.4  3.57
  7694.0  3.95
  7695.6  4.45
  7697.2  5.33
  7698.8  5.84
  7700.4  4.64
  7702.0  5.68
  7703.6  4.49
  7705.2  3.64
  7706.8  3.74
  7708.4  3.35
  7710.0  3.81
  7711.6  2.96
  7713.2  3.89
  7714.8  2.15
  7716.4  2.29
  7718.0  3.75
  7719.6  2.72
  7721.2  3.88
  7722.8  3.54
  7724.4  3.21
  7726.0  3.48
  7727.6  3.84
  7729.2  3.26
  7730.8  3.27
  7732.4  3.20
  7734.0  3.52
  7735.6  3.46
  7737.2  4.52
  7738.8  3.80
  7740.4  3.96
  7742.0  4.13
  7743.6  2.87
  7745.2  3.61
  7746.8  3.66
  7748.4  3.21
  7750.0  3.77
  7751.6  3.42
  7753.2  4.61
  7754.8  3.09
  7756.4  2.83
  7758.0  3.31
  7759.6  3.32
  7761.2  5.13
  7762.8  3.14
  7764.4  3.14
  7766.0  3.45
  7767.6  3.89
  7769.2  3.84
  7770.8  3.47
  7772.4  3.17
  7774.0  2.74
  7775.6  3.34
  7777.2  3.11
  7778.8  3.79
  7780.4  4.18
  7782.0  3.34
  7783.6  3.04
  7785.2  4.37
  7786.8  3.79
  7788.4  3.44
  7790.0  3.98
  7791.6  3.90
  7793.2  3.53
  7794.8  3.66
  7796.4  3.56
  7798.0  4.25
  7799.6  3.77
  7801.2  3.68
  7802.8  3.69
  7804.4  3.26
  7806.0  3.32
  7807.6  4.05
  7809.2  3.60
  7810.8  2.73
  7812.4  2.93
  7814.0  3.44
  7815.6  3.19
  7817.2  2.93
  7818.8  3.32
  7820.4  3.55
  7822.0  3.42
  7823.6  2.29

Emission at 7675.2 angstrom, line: H-alpha 6563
